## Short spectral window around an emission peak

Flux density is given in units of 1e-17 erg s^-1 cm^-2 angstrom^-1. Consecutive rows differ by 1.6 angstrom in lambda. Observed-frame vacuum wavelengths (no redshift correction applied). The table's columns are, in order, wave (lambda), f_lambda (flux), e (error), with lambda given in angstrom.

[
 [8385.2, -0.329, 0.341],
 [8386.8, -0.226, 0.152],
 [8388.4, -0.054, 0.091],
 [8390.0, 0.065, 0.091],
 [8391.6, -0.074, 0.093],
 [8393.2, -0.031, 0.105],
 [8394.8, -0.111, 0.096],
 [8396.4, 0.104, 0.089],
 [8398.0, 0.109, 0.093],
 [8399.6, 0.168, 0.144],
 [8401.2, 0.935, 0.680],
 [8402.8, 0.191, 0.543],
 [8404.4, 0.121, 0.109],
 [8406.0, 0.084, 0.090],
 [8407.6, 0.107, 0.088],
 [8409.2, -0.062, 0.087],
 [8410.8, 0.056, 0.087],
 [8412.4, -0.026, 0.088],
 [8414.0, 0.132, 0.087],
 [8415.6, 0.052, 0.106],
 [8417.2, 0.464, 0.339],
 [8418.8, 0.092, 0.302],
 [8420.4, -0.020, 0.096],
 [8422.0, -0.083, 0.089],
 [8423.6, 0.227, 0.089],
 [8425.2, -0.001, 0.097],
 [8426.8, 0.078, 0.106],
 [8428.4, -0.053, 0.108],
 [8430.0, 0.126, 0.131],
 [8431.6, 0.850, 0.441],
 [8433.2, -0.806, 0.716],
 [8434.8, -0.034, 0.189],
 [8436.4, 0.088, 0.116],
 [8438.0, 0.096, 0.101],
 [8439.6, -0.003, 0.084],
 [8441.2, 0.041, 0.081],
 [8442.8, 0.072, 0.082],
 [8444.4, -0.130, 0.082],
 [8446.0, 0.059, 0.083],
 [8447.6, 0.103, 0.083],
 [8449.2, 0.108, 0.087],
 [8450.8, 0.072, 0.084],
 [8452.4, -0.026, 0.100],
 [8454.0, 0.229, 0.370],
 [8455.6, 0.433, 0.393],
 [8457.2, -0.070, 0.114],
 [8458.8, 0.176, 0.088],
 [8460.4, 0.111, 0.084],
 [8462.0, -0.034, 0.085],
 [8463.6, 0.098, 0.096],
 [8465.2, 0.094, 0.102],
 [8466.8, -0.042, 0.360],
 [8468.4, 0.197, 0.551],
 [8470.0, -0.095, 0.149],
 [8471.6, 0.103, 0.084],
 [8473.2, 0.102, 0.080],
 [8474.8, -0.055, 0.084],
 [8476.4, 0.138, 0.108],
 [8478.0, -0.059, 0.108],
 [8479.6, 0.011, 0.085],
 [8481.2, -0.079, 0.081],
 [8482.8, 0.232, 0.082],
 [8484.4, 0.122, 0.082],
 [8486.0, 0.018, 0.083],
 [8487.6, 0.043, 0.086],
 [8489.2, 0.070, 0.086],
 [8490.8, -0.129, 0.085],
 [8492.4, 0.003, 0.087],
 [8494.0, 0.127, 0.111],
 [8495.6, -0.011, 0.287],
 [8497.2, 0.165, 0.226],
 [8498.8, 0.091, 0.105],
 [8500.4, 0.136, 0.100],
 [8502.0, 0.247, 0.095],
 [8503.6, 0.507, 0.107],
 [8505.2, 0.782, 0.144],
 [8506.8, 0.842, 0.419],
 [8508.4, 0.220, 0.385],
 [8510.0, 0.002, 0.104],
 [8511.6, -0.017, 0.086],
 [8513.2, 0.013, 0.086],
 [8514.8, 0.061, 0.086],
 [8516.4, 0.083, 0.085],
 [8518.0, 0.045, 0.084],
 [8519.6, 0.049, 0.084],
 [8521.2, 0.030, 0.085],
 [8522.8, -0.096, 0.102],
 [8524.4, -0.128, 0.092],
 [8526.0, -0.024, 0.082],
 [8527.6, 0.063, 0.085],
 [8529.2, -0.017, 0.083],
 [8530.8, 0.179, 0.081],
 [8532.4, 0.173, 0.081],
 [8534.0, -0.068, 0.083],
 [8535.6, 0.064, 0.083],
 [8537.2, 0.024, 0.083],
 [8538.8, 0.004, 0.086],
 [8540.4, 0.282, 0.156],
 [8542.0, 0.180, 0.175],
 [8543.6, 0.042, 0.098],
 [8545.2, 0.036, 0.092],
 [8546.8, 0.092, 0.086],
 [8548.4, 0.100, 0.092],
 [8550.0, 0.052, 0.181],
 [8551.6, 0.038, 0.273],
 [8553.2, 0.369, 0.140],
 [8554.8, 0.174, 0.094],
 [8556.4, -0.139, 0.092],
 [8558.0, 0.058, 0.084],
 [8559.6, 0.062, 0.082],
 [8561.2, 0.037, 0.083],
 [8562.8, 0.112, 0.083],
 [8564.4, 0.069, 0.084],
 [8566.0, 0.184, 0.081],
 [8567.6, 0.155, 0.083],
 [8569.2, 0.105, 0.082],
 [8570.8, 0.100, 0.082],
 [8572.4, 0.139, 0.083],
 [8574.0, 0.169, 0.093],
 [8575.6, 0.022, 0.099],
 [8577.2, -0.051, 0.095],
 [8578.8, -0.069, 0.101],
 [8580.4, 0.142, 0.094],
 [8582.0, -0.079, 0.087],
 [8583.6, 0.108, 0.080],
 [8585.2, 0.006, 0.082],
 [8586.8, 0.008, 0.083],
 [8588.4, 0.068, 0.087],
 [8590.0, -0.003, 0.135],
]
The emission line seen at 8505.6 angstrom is H-gamma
